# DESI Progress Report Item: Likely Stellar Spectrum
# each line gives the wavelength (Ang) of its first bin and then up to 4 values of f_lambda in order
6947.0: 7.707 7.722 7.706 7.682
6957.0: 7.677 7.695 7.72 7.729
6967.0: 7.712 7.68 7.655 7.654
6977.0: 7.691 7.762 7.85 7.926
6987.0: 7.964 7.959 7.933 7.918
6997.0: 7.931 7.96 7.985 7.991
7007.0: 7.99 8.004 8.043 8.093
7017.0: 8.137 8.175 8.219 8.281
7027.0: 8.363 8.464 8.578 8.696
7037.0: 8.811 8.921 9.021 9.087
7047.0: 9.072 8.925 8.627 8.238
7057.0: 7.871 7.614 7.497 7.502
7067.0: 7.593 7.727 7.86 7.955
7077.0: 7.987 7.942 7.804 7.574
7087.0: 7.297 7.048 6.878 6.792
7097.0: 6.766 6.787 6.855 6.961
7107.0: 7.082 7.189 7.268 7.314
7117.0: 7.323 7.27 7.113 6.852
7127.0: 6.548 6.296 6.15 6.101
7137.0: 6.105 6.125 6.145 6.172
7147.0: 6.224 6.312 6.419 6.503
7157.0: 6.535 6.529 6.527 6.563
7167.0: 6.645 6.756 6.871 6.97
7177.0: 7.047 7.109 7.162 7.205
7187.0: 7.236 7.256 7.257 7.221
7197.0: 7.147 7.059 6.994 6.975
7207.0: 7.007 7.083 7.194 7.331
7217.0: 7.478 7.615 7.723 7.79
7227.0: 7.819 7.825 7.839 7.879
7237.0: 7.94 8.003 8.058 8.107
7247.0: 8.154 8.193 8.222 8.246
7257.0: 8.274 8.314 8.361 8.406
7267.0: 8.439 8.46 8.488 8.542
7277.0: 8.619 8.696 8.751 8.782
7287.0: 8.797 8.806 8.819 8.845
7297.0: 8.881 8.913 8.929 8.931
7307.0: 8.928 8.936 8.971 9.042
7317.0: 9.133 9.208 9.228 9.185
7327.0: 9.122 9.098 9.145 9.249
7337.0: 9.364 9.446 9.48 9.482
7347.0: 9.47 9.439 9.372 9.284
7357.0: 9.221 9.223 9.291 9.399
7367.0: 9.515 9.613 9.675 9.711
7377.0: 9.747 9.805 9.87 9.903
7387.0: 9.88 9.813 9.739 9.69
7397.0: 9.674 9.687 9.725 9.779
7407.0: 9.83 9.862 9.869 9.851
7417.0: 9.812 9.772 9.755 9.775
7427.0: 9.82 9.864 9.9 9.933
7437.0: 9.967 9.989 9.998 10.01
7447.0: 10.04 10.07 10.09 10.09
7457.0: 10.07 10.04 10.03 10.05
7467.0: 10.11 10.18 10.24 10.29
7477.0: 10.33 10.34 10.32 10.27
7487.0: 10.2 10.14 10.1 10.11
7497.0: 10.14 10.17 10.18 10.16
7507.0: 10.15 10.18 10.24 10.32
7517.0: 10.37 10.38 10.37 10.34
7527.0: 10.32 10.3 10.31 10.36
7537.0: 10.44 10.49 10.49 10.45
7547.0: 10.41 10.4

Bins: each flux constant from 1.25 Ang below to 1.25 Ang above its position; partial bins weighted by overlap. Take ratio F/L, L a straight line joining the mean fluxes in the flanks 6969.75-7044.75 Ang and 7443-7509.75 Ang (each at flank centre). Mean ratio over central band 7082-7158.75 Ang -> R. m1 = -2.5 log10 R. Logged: 0.266 mag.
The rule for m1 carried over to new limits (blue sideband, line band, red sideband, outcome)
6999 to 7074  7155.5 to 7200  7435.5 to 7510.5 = 0.26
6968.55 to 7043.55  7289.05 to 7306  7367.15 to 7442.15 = 0.06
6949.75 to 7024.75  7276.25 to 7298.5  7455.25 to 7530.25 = 0.06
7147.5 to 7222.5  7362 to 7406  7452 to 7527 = -0.07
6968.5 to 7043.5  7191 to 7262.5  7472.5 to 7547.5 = 0.18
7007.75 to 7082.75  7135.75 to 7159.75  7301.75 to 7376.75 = 0.34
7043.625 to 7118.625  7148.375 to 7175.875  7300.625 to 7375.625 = 0.23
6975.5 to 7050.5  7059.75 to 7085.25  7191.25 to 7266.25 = 0.05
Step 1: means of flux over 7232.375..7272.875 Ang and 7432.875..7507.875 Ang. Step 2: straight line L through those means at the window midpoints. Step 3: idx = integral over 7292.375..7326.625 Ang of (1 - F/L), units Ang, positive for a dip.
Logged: -1.2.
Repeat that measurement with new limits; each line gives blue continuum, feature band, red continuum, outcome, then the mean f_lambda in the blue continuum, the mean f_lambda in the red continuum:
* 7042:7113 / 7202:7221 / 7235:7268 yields 2.0 Ang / 7.66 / 8.2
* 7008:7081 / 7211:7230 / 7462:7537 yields 3.0 Ang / 8.25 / 10.2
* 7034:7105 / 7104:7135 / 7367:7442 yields 4.7 Ang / 7.85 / 9.8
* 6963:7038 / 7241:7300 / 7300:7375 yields 3.4 Ang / 8.03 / 9.26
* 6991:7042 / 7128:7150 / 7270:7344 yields 6.1 Ang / 8.25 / 8.98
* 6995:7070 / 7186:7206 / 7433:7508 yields 4.0 Ang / 8.25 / 10.1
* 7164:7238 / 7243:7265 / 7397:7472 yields -1.0 Ang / 7.27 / 9.93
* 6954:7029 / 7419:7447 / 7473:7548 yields 0.1 Ang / 7.92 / 10.3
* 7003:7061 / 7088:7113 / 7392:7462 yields 4.9 Ang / 8.4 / 9.89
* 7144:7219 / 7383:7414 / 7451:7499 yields -1.6 Ang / 6.91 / 10.2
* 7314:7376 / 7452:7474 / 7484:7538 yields -0.3 Ang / 9.34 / 10.3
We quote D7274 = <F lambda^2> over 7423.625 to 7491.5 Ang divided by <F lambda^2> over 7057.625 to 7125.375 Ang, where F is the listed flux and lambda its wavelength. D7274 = 1.52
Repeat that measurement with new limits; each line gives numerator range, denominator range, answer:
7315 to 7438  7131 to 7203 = 1.51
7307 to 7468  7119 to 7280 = 1.39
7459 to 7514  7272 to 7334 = 1.20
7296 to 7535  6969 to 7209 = 1.44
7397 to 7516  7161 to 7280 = 1.40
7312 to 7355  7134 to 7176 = 1.51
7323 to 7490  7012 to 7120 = 1.37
